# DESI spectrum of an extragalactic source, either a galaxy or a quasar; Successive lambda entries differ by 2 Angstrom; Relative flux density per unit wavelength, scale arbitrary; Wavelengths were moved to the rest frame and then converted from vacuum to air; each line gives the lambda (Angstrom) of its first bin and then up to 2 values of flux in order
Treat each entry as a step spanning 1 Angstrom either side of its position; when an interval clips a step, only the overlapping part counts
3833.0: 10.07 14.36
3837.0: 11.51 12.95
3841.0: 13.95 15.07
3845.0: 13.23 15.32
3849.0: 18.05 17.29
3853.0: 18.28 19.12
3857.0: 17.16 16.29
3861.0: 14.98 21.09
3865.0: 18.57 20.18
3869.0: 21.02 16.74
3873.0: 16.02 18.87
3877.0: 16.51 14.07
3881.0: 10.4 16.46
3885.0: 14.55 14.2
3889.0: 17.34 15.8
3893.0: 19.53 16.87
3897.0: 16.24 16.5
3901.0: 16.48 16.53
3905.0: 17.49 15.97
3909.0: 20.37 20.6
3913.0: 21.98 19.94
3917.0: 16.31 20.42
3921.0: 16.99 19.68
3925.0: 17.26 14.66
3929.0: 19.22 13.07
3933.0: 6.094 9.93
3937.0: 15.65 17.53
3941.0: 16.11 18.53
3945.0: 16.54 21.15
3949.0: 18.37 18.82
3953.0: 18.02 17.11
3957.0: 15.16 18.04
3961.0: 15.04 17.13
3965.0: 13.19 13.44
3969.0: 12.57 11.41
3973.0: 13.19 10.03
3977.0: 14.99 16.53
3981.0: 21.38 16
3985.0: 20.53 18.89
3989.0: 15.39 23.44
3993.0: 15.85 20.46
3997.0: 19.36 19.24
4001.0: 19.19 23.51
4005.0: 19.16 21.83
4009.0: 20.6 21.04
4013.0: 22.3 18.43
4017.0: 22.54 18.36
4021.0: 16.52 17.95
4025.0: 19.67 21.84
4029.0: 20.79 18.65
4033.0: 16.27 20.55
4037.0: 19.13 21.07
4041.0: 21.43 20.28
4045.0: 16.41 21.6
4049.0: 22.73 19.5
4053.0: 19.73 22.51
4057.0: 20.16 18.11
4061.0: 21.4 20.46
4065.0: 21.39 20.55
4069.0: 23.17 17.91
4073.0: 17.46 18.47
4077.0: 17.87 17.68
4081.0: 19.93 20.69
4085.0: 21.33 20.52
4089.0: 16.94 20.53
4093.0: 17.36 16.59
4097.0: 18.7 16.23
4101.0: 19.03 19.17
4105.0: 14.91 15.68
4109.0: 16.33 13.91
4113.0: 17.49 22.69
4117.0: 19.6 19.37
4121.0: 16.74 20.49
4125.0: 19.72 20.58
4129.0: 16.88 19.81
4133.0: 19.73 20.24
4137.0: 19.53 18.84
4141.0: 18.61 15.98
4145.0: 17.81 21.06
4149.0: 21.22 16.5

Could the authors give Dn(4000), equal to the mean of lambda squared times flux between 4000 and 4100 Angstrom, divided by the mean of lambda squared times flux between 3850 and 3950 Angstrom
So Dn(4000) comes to 1.3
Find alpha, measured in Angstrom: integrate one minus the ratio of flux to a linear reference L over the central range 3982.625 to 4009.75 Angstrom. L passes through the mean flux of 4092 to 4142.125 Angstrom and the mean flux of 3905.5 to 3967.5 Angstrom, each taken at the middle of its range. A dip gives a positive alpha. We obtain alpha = -3.5 Angstrom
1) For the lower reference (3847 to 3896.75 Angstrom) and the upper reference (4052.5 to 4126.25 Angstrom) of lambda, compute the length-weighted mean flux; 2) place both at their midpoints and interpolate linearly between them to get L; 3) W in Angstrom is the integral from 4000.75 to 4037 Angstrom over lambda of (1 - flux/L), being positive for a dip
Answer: -3.24 Angstrom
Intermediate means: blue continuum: 17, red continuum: 18.9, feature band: 19.9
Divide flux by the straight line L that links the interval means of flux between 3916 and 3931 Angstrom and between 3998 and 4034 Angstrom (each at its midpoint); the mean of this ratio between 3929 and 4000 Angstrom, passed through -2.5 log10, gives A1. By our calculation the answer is 0.14 mag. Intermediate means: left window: 17.5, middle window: 16.3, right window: 19.9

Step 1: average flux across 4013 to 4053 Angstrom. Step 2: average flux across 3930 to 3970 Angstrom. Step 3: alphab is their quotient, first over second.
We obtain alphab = 1.3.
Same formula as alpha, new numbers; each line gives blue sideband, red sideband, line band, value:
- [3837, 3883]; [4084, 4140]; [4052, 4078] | -2.56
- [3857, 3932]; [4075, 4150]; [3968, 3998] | 1.97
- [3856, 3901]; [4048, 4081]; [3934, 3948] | 1.07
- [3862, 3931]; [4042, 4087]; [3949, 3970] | 2.75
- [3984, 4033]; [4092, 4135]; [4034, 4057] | -1.49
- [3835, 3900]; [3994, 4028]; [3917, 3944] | 3.28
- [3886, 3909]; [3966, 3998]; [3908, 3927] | -2.64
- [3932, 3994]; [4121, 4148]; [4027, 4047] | -2.65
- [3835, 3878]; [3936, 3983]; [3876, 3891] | 1.53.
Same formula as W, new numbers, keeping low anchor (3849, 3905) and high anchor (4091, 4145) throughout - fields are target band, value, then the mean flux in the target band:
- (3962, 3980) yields 4.0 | 13.6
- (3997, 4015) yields -3.0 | 20.6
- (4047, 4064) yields -2.6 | 20.6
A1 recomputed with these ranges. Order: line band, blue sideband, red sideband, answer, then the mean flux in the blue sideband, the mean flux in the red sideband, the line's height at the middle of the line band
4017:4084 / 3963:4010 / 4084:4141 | -0.102 mag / 17.4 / 18.5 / 18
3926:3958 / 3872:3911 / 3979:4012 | 0.129 mag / 16.4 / 19.6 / 18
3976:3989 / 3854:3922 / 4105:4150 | 0.003 mag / 17.4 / 18.7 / 17.9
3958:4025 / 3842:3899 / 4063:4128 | 0.001 mag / 16.8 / 18.7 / 17.8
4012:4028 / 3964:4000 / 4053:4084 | -0.102 mag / 16.4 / 19.8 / 17.9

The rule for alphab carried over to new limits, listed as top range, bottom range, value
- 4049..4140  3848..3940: 1.13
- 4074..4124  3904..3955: 1.06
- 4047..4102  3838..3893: 1.19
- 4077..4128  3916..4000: 1.12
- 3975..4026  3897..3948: 1.13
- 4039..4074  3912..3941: 1.24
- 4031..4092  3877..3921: 1.16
